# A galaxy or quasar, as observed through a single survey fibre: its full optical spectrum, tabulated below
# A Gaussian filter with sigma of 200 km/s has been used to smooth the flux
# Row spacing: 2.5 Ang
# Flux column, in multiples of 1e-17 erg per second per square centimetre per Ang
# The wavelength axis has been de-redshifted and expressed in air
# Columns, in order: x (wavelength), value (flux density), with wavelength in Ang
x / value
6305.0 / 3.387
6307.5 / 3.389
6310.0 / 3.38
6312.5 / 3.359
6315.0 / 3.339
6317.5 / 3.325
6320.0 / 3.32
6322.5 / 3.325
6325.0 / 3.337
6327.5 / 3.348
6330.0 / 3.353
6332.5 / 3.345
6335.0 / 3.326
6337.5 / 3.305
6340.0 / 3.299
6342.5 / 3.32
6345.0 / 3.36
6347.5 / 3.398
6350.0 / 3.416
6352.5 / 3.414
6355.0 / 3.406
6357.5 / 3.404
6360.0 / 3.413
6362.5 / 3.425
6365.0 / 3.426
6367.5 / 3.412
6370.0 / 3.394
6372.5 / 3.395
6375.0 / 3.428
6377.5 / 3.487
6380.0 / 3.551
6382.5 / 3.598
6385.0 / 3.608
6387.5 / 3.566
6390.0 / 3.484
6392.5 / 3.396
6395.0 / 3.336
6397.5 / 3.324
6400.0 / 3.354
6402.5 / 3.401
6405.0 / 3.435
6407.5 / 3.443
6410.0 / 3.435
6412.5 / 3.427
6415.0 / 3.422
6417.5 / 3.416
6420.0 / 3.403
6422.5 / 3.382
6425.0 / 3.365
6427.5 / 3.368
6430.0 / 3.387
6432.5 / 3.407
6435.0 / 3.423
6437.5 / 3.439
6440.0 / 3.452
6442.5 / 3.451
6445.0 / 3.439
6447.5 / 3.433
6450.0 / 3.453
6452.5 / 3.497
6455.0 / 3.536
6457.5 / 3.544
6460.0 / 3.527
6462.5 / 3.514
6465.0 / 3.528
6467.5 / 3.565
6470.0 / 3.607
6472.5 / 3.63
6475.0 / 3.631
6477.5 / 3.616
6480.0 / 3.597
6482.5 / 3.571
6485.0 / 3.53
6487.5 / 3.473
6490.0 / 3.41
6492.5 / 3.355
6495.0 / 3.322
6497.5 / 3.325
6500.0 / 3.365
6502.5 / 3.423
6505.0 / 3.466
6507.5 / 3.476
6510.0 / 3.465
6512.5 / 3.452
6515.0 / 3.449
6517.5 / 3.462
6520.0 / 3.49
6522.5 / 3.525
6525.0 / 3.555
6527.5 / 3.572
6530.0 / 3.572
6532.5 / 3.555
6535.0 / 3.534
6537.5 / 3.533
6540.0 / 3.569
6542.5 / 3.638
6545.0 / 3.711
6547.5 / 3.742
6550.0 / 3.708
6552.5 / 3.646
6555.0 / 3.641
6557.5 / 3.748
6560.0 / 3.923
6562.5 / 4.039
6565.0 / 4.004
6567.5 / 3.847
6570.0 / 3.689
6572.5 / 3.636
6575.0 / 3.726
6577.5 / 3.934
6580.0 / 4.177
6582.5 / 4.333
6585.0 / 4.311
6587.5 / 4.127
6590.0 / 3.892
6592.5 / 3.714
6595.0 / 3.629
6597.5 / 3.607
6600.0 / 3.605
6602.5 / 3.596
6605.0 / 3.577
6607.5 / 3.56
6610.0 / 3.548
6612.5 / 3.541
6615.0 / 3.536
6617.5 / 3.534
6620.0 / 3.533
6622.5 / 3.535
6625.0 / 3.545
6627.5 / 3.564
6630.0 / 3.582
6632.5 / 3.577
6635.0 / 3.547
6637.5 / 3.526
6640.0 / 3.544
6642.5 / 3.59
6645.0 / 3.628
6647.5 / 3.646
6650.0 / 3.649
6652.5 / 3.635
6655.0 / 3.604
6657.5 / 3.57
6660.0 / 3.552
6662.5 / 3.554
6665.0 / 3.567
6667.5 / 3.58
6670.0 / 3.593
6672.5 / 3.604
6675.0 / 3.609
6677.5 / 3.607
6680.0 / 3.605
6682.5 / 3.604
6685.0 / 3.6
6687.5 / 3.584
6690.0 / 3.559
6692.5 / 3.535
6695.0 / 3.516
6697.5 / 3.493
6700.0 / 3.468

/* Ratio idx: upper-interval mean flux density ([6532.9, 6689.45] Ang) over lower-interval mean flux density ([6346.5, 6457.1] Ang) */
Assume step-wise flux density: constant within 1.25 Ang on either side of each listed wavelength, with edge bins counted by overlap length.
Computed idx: 1.1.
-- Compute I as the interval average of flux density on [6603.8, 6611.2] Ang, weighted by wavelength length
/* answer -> 3.56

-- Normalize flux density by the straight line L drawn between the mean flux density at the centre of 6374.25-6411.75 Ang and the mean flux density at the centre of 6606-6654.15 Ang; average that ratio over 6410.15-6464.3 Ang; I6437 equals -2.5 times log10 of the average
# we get 0.01 mag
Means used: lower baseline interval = 3.46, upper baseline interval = 3.57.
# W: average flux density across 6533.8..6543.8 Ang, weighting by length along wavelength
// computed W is 3.57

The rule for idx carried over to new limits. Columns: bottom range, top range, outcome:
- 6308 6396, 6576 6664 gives 1.08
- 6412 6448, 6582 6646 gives 1.07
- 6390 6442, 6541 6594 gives 1.14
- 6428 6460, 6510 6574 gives 1.06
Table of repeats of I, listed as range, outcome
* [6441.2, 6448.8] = 3.44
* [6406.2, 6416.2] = 3.43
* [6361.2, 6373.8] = 3.41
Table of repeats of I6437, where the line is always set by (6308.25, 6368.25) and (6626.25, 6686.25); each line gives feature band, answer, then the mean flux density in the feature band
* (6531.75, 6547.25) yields -0.029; 3.6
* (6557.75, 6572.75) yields -0.100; 3.86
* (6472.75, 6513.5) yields 0.001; 3.47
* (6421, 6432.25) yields 0.015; 3.38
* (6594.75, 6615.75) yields -0.007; 3.58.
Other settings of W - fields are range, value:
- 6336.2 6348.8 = 3.34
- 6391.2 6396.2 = 3.37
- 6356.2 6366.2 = 3.42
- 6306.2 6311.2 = 3.38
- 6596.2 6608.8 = 3.59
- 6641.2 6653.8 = 3.63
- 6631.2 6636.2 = 3.56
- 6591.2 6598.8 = 3.65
